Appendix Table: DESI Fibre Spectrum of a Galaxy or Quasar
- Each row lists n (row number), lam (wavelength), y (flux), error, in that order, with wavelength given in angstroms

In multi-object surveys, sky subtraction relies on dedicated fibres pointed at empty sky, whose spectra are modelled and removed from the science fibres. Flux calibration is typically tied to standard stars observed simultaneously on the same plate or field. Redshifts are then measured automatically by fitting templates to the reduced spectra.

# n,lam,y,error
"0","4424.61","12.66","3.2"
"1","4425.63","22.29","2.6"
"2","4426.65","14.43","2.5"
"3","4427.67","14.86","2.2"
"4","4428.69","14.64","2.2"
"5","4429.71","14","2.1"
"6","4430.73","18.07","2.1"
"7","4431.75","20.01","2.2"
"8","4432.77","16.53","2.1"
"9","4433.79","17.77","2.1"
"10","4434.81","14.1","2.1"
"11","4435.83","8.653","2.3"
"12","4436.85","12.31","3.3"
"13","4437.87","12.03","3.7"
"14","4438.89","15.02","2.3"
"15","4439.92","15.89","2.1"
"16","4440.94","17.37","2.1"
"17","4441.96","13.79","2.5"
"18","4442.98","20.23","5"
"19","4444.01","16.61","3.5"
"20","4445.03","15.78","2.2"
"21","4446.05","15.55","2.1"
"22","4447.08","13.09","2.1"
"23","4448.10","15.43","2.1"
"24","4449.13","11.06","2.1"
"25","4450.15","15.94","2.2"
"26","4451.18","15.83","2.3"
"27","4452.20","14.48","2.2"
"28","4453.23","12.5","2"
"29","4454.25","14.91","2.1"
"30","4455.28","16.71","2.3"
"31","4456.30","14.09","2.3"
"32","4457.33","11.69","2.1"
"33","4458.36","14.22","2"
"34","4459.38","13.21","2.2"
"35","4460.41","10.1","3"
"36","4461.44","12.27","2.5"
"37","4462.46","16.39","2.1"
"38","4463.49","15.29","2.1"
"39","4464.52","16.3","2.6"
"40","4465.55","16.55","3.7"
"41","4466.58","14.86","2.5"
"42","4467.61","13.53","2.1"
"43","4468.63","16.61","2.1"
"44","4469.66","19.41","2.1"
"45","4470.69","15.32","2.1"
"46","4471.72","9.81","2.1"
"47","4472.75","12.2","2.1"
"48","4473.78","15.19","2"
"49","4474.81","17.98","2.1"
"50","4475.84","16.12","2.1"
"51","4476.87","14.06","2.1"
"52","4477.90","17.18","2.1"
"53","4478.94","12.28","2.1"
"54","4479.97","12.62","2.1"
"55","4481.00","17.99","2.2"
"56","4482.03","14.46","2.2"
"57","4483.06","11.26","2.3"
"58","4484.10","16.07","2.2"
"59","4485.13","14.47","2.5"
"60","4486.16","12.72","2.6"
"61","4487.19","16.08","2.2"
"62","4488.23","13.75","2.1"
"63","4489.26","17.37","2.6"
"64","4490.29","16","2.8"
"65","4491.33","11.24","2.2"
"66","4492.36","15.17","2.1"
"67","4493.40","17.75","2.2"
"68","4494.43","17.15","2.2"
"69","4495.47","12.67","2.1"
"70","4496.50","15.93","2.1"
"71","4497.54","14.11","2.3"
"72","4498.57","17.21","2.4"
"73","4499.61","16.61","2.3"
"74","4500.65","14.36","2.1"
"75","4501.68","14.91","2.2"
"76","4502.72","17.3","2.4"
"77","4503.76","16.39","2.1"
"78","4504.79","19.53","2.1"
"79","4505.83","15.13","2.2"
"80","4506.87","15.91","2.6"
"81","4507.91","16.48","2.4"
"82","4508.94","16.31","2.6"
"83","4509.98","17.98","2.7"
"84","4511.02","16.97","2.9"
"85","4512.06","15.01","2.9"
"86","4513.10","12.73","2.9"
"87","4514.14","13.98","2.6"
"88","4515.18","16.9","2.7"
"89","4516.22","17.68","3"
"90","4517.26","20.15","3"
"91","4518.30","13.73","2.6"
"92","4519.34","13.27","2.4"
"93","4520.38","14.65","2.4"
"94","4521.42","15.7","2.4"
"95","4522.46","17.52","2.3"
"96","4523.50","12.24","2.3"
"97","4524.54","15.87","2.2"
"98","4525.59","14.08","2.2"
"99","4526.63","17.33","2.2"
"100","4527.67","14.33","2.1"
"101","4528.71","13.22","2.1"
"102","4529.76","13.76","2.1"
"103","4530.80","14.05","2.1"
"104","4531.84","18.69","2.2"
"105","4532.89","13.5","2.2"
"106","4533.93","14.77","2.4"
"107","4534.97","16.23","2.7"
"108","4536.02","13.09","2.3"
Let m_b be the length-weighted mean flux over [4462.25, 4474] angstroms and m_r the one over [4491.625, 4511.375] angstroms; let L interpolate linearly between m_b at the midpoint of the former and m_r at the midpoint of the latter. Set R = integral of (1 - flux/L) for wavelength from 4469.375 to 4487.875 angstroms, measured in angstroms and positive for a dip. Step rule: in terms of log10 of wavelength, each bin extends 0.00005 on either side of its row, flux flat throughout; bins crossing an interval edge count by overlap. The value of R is 0.9 angstroms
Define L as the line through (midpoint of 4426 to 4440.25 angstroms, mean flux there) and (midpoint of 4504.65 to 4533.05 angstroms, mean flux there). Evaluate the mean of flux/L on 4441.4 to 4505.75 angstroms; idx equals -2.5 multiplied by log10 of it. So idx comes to 0.02 mag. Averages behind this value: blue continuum 14.9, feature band 15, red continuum 15.6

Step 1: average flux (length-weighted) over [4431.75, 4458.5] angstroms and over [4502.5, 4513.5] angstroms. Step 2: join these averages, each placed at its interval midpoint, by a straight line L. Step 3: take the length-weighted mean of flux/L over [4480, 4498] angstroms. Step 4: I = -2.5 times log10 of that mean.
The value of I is 0.07 mag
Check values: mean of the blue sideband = 14.8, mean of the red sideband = 16.4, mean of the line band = 14.9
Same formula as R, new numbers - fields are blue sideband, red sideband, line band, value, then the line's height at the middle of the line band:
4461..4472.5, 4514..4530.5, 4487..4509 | -0.8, 15.2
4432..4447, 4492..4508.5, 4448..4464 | 1.5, 15.4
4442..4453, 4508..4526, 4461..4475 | 0.3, 15.4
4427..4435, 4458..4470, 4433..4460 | 1.8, 15.6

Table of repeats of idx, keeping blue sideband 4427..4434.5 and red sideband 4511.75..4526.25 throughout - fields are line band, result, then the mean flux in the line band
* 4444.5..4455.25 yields 0.12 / 14.6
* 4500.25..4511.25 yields -0.07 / 16.5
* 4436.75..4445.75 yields 0.05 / 15.6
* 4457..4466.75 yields 0.14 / 14.1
